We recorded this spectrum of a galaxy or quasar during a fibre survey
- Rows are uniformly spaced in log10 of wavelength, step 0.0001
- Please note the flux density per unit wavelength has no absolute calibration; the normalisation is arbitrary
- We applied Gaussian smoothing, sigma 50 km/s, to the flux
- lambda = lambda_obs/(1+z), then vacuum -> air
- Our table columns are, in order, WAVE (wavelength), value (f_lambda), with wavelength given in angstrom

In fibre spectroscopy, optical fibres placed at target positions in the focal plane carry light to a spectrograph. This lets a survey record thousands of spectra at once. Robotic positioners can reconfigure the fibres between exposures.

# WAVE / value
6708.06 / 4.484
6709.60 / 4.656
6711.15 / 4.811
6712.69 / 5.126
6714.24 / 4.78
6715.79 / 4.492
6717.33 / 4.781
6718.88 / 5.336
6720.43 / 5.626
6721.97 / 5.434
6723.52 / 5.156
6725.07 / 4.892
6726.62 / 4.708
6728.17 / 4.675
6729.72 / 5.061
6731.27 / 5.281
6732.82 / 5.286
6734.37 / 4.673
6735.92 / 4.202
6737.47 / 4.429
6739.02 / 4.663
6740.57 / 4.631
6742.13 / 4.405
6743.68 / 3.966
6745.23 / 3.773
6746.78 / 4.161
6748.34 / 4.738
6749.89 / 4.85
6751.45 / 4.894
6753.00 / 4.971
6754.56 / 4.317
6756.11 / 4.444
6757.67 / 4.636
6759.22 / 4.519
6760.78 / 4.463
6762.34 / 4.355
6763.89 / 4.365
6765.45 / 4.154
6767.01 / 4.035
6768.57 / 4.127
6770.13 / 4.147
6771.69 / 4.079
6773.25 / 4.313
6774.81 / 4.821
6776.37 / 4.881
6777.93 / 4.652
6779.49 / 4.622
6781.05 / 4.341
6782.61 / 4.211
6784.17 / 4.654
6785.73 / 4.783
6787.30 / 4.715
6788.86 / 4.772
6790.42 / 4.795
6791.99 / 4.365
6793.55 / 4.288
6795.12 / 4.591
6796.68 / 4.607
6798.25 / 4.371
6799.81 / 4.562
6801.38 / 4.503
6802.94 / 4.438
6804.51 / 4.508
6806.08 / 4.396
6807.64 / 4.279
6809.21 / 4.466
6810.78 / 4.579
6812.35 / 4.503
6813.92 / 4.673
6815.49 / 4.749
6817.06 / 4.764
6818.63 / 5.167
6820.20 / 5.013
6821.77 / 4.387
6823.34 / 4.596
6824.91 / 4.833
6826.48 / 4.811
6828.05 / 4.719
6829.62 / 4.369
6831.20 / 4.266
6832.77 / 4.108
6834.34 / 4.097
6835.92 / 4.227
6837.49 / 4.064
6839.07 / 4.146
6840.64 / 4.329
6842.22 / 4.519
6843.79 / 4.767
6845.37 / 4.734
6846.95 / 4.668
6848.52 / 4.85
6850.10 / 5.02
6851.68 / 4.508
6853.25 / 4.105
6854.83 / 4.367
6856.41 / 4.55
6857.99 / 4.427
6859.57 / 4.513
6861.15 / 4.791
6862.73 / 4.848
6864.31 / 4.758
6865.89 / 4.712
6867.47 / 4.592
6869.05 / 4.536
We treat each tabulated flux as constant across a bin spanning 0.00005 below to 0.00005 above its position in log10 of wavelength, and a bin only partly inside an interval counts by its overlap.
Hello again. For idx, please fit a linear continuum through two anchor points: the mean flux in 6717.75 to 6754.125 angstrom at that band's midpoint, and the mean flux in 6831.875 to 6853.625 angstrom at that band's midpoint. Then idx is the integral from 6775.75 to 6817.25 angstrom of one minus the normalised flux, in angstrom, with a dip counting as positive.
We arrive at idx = 0.3 angstrom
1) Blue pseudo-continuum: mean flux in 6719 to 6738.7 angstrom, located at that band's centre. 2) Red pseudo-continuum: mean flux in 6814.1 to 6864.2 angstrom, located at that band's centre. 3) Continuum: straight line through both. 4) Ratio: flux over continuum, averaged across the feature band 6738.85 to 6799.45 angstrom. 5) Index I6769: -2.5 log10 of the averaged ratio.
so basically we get 0.080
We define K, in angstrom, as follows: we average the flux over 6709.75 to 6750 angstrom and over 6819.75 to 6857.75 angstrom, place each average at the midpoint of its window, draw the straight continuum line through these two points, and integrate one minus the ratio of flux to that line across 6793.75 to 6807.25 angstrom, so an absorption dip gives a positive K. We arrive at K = 0.3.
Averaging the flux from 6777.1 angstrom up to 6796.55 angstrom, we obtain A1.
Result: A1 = 4.57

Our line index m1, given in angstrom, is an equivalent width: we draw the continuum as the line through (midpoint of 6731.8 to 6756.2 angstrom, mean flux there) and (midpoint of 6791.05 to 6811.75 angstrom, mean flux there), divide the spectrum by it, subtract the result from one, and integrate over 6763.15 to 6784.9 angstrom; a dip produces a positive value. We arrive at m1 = 0.5 angstrom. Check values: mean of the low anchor 4.54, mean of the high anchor 4.46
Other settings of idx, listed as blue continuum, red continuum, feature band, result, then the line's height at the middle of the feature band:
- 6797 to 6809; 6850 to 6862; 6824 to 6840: 0.41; 4.48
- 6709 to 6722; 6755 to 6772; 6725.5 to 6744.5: 0.19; 4.71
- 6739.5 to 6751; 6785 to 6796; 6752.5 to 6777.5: 0.40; 4.48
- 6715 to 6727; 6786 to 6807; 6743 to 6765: 1.70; 4.83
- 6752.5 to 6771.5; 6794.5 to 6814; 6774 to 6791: -0.90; 4.42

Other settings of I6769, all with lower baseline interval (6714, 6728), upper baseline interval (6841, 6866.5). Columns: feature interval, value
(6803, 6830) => 0.02 mag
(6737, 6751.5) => 0.12 mag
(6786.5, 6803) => 0.06 mag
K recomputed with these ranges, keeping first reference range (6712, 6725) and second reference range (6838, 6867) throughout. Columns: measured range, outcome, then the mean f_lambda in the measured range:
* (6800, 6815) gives 0.82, 4.49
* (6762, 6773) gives 1.61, 4.18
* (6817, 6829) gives -0.23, 4.79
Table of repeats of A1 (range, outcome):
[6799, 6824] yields 4.6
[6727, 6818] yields 4.53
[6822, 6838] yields 4.42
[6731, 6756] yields 4.56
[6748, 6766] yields 4.56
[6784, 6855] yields 4.54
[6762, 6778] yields 4.34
